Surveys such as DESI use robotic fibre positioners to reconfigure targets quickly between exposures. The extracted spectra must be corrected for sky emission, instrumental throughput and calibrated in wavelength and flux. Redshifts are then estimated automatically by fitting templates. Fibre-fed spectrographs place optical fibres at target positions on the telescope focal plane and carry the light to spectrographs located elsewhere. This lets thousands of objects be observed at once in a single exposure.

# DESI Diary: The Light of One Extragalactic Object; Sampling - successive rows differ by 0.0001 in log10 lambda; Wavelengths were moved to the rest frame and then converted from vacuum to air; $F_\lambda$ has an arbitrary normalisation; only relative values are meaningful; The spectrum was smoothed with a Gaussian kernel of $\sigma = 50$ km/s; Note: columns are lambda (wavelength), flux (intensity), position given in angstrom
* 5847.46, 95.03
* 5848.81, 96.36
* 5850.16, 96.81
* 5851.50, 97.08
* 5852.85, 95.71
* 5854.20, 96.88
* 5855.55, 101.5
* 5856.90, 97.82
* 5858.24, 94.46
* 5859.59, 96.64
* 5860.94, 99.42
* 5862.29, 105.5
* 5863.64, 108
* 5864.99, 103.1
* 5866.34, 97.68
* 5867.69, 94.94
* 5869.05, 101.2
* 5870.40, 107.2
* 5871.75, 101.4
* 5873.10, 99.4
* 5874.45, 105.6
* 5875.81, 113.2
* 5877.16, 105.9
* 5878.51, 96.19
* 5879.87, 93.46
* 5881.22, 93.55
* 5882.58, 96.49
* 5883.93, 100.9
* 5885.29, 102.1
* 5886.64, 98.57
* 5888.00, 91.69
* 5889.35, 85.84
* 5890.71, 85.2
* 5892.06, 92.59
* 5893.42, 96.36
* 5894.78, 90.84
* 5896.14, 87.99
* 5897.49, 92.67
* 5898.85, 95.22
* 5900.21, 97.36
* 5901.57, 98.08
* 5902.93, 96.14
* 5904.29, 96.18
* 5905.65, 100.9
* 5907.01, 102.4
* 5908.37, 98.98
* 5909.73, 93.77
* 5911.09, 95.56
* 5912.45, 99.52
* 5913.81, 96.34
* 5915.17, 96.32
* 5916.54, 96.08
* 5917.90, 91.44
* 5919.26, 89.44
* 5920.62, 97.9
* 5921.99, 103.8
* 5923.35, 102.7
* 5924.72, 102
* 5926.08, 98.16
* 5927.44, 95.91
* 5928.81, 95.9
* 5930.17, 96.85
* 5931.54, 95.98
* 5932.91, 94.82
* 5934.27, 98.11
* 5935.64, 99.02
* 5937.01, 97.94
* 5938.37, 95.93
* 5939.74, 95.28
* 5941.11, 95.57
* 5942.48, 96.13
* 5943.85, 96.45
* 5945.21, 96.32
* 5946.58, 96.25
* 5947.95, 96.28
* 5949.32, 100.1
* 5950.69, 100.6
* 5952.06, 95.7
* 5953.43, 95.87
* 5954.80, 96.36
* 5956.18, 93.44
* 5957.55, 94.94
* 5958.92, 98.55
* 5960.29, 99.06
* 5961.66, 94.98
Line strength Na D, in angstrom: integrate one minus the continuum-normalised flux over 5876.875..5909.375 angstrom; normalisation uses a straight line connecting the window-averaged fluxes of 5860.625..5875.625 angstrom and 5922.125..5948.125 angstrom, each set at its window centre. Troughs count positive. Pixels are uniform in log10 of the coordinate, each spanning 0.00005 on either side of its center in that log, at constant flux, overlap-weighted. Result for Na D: 1.63 angstrom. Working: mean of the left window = 103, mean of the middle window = 95.5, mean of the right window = 97.3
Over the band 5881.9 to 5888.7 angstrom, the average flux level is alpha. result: 98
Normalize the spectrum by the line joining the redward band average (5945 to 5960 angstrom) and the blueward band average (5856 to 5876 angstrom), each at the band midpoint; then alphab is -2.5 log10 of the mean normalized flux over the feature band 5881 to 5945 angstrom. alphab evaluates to 0.03 mag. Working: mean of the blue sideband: 101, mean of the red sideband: 96.8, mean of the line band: 96.1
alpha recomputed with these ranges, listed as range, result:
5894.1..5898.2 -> 90.6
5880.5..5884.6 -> 97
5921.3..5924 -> 103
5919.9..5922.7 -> 101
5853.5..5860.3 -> 97.5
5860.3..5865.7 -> 104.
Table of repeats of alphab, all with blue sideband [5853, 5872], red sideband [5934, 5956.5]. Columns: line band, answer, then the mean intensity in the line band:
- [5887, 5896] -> 0.098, 90.5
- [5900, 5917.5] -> 0.010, 97.4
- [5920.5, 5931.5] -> -0.015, 99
